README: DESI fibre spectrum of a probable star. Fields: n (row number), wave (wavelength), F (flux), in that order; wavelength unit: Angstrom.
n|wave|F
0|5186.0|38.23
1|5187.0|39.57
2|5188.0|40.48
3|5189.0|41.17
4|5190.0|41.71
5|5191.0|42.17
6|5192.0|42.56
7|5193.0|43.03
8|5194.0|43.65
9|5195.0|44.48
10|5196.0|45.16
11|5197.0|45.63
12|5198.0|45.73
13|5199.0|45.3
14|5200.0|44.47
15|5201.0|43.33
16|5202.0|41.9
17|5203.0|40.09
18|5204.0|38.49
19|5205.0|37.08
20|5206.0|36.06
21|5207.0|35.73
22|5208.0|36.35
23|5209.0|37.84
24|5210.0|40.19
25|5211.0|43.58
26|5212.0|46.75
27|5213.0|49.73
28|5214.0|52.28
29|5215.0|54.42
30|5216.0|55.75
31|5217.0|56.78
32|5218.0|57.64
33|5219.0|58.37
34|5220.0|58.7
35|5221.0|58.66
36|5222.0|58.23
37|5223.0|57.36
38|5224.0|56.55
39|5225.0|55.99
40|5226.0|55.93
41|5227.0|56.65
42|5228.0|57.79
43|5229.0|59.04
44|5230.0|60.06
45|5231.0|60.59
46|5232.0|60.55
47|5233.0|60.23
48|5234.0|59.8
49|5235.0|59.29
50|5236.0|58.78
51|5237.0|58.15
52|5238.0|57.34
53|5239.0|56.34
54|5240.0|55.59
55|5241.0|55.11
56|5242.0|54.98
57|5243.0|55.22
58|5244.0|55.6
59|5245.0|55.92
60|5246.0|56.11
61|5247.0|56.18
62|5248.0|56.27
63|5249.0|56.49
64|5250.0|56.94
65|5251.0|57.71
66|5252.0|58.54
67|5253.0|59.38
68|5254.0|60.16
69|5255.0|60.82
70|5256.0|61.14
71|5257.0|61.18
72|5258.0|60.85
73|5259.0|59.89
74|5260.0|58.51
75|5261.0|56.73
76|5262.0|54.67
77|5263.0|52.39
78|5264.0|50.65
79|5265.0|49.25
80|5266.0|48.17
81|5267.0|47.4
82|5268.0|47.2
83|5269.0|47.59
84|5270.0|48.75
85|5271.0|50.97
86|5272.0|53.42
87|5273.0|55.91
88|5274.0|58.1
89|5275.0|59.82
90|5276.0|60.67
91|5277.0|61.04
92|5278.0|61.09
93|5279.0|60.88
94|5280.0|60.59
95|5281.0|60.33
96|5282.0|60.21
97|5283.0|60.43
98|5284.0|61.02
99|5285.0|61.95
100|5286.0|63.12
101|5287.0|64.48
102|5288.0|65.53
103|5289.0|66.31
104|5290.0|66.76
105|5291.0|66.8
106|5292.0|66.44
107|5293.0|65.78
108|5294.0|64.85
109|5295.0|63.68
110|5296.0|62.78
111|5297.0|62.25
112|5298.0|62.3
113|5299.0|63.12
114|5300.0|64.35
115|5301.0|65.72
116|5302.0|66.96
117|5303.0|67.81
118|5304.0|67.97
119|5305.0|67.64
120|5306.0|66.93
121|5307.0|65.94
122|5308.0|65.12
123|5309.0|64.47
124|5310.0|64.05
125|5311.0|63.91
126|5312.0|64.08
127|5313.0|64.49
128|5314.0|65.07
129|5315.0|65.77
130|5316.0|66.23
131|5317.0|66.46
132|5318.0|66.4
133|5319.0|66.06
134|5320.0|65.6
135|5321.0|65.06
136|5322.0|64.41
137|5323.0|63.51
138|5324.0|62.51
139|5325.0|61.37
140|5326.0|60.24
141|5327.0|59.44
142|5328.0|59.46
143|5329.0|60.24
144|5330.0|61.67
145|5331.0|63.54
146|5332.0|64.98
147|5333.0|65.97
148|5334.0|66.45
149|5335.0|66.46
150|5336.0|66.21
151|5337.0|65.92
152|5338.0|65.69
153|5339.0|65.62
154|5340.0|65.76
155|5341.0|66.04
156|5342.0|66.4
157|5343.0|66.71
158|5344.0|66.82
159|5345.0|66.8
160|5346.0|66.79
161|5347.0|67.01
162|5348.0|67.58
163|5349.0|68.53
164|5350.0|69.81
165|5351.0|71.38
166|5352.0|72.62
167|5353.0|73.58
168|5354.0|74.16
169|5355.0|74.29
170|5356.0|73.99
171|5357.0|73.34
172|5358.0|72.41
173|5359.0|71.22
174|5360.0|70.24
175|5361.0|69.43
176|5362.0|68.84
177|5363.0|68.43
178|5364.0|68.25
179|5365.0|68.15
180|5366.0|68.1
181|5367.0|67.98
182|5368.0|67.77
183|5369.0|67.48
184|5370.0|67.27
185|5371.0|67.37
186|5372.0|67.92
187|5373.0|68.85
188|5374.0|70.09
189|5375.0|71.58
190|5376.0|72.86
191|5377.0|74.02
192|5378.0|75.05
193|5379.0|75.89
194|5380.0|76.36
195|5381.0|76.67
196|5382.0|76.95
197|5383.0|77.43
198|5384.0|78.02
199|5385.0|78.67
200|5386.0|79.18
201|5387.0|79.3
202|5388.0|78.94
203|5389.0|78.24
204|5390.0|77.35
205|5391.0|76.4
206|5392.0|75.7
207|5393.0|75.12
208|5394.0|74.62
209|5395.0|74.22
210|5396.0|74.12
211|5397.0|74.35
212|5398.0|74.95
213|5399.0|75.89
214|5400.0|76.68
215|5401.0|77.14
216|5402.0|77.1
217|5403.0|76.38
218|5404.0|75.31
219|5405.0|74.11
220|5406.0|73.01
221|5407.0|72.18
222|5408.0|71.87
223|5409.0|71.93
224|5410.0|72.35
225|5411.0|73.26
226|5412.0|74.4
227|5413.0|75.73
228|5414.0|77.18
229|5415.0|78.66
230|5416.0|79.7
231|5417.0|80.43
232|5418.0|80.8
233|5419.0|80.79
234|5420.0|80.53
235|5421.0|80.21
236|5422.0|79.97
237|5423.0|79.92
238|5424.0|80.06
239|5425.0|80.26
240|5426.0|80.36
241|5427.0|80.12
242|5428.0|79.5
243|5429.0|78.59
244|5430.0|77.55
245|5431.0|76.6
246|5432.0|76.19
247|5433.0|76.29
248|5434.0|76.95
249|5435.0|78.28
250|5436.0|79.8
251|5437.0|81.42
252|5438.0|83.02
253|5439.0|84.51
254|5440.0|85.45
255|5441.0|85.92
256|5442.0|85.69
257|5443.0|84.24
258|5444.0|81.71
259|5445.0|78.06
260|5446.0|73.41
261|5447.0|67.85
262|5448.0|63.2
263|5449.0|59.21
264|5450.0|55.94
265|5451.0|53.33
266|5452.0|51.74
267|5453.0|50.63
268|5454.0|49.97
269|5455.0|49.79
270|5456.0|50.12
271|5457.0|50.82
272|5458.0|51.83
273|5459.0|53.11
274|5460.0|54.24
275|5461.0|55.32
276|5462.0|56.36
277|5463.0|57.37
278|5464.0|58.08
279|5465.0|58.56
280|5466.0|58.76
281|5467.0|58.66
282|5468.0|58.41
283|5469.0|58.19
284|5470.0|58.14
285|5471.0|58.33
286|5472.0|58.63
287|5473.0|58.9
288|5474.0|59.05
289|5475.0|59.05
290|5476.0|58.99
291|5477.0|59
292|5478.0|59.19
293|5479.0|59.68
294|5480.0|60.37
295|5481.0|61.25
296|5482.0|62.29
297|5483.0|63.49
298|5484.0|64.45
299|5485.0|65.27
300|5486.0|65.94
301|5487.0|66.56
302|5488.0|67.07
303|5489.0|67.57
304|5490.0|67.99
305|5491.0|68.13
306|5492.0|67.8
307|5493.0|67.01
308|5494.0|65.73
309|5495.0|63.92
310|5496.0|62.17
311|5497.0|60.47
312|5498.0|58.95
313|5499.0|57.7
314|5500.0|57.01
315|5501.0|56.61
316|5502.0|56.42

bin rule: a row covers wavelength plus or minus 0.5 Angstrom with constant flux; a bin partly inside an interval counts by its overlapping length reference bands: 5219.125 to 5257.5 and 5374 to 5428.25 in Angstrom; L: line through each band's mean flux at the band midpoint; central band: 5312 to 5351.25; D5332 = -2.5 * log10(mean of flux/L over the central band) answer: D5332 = 0.06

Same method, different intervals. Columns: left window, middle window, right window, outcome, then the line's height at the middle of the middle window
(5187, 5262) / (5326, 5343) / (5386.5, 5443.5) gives 0.045 mag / 67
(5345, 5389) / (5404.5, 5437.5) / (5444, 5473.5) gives -0.215 mag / 63.7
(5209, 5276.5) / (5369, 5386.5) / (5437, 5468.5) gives -0.207 mag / 60.8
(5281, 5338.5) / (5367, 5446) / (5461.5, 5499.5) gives -0.218 mag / 62.8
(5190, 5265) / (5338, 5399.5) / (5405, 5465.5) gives -0.104 mag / 65.3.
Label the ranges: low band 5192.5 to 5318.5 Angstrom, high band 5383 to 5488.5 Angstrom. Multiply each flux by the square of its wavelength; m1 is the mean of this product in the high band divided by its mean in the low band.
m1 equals 1.3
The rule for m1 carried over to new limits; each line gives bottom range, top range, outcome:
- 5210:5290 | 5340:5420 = 1.35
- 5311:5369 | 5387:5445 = 1.20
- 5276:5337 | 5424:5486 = 1.09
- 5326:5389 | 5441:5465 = 0.91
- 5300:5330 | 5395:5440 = 1.25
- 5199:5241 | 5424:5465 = 1.44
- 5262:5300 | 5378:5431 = 1.37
